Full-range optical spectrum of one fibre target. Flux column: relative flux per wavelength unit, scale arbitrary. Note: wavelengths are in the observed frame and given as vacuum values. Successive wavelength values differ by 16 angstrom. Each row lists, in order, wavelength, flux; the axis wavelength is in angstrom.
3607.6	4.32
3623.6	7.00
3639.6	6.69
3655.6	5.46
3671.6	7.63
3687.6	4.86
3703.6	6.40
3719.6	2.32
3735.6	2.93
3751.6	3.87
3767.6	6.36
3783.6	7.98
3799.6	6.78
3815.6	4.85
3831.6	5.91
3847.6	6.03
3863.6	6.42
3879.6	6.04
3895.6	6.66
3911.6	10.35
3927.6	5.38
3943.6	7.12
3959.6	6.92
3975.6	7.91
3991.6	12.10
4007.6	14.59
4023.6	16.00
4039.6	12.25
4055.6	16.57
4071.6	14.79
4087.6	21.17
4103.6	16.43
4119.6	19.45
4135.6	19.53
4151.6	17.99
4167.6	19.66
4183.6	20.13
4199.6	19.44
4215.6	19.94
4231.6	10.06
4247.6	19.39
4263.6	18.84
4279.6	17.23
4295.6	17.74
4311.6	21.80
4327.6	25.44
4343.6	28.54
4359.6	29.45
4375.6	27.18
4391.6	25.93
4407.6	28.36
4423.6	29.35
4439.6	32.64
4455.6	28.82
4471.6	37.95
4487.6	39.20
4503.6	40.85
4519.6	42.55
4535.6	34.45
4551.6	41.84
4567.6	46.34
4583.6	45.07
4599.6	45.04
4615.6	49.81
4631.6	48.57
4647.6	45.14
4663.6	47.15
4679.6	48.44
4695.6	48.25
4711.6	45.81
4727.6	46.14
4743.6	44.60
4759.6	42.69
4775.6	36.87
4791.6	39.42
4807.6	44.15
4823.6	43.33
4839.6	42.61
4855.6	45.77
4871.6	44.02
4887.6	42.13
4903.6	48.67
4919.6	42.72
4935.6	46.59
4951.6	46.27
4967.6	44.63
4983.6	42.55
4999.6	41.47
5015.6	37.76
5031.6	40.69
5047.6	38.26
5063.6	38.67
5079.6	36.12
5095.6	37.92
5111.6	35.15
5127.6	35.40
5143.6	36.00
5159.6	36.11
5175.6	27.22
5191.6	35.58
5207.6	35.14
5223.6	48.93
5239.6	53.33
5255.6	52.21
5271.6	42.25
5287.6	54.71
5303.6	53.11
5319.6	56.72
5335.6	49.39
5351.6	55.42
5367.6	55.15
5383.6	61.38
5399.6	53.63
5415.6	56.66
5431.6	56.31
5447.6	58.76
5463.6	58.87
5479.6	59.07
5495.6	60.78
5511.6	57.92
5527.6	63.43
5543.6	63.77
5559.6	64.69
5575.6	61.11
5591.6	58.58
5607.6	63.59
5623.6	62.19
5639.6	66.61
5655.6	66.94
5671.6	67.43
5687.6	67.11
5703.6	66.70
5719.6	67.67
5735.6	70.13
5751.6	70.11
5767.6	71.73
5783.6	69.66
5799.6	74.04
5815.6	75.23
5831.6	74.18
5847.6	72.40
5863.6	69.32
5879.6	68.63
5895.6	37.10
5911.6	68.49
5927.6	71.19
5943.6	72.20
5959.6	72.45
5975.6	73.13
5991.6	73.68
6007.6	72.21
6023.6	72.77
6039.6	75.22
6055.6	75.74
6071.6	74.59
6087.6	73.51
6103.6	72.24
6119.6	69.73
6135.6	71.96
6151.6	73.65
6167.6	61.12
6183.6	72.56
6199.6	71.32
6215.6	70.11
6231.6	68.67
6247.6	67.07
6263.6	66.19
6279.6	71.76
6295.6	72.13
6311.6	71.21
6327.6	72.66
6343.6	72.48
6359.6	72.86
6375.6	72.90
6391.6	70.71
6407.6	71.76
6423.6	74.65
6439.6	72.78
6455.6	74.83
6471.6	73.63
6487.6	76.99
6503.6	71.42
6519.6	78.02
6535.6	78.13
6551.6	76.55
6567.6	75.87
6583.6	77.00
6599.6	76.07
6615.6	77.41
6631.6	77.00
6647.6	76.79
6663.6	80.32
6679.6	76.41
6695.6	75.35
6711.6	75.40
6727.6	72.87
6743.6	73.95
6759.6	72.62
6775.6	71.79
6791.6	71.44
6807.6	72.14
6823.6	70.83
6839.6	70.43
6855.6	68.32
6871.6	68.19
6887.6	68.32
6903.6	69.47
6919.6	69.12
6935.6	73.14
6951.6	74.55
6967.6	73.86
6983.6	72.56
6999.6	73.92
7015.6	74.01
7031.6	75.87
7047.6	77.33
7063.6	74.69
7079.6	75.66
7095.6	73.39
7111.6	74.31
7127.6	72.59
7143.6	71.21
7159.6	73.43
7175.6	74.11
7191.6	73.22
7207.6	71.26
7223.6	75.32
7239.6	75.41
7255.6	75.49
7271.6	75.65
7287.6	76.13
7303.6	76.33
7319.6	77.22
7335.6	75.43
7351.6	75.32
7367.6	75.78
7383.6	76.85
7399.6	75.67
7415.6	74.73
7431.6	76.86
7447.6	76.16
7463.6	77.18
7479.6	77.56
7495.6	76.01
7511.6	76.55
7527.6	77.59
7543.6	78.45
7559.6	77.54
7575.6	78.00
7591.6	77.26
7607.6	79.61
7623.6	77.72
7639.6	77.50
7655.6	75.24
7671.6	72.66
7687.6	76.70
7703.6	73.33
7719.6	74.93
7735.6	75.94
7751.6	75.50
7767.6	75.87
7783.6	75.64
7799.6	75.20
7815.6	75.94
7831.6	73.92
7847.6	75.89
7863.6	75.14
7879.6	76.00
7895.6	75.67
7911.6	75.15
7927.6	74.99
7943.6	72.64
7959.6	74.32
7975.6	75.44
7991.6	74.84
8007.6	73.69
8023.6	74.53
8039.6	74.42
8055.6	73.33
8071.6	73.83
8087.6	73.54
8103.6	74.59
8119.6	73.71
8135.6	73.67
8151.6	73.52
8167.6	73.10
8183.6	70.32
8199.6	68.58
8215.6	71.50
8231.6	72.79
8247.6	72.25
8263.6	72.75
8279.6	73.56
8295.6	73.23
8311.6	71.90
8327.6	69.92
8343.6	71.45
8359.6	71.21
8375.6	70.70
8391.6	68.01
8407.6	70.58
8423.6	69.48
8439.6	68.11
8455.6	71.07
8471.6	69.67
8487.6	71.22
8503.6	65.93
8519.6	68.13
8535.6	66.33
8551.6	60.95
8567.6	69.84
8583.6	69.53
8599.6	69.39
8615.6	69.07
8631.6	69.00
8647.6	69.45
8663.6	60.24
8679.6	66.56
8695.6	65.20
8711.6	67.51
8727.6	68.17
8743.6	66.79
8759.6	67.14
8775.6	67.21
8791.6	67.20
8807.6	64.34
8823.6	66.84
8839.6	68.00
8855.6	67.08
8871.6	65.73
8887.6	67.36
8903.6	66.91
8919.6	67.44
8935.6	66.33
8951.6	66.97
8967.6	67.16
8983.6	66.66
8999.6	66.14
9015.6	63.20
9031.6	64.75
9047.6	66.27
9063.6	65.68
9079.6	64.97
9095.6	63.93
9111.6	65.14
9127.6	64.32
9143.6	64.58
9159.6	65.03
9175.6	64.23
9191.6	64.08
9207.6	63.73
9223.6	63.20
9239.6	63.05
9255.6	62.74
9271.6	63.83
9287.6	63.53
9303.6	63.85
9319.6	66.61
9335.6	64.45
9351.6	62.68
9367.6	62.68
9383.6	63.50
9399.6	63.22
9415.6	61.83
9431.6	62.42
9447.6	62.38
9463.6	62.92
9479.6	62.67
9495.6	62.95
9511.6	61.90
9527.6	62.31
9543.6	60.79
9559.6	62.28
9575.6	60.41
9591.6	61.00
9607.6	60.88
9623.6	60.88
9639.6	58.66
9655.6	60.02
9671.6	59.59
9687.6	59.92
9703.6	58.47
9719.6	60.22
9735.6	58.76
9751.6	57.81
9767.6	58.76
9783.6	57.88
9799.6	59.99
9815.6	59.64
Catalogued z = 0.00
